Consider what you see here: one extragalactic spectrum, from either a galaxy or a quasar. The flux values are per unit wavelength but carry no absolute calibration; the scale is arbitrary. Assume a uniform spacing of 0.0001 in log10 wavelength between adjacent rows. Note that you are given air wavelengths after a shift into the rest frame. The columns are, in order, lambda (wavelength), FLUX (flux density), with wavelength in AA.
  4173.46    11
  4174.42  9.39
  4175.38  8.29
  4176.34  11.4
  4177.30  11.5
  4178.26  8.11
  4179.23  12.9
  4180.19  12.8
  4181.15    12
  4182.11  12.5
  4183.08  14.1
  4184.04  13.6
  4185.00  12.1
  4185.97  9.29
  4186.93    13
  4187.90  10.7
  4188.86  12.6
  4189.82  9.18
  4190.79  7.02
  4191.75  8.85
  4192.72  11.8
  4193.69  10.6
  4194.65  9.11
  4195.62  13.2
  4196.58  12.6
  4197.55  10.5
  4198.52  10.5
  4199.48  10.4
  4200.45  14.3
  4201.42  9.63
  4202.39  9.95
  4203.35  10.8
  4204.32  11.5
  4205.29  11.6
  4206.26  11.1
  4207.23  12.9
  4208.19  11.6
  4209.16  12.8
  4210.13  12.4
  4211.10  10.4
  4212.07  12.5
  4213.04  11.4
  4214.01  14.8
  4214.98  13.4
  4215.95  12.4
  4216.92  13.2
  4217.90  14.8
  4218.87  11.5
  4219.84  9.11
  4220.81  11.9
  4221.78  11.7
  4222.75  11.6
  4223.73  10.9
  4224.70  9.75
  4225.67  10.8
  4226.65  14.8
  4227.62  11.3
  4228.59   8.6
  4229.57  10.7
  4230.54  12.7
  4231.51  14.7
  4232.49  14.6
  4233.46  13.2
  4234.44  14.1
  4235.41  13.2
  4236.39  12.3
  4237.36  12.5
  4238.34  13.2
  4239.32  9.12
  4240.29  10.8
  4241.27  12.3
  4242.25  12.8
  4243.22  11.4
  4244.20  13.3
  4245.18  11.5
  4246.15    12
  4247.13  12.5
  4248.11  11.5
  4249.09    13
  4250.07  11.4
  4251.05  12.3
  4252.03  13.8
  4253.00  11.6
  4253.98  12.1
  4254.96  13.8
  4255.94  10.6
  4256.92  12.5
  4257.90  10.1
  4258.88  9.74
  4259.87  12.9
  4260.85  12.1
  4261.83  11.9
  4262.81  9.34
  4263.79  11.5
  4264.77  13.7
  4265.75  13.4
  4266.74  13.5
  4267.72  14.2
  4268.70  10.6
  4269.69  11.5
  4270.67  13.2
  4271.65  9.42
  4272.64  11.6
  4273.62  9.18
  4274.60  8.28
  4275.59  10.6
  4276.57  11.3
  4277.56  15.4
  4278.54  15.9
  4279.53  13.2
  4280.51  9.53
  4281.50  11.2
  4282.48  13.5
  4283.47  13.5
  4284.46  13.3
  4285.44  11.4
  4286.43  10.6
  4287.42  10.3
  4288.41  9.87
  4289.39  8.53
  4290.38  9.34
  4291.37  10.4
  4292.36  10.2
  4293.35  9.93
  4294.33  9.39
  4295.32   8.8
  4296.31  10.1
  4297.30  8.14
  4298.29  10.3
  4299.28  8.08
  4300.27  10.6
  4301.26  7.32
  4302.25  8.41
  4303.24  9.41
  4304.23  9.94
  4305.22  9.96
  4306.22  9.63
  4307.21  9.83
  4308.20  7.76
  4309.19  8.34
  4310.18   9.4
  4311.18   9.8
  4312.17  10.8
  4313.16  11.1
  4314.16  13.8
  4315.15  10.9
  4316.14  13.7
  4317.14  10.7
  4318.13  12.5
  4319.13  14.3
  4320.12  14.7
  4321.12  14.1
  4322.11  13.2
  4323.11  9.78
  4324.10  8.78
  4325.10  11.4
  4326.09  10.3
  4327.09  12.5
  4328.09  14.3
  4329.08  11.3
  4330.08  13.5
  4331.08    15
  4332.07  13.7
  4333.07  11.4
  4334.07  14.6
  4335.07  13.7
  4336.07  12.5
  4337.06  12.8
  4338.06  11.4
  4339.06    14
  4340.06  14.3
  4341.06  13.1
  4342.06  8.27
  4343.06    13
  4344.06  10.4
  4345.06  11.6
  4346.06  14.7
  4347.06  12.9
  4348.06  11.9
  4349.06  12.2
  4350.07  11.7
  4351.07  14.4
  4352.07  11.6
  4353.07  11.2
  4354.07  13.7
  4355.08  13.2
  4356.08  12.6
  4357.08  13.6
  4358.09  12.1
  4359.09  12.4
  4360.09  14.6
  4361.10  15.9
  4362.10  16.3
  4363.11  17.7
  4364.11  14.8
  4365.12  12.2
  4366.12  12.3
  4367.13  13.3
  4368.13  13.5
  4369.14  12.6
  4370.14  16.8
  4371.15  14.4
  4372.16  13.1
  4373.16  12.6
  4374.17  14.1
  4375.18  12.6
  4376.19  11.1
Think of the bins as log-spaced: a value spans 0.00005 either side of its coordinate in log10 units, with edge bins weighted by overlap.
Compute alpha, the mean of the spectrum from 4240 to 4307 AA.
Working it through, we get 11.2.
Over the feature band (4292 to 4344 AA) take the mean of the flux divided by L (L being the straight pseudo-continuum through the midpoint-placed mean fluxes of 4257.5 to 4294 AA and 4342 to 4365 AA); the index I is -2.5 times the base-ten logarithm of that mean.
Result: 0.11 mag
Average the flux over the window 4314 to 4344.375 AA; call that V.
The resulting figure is 12.5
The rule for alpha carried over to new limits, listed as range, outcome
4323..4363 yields 12.7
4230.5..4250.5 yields 12.5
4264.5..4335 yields 11.2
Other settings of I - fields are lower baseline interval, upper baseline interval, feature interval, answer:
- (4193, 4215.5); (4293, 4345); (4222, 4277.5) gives -0.04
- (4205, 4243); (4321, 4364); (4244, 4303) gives 0.11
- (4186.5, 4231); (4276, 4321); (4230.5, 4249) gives -0.12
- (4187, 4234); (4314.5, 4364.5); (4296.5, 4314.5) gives 0.29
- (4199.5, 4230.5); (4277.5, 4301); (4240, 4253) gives -0.08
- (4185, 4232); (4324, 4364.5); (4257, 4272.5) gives 0.03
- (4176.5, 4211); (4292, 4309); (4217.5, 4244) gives -0.13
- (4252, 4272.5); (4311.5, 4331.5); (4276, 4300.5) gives 0.11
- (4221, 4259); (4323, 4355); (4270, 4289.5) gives 0.06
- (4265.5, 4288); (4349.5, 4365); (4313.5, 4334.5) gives 0.03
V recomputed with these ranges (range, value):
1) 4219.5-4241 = 11.9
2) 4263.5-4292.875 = 11.6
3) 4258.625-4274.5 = 11.7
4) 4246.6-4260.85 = 12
